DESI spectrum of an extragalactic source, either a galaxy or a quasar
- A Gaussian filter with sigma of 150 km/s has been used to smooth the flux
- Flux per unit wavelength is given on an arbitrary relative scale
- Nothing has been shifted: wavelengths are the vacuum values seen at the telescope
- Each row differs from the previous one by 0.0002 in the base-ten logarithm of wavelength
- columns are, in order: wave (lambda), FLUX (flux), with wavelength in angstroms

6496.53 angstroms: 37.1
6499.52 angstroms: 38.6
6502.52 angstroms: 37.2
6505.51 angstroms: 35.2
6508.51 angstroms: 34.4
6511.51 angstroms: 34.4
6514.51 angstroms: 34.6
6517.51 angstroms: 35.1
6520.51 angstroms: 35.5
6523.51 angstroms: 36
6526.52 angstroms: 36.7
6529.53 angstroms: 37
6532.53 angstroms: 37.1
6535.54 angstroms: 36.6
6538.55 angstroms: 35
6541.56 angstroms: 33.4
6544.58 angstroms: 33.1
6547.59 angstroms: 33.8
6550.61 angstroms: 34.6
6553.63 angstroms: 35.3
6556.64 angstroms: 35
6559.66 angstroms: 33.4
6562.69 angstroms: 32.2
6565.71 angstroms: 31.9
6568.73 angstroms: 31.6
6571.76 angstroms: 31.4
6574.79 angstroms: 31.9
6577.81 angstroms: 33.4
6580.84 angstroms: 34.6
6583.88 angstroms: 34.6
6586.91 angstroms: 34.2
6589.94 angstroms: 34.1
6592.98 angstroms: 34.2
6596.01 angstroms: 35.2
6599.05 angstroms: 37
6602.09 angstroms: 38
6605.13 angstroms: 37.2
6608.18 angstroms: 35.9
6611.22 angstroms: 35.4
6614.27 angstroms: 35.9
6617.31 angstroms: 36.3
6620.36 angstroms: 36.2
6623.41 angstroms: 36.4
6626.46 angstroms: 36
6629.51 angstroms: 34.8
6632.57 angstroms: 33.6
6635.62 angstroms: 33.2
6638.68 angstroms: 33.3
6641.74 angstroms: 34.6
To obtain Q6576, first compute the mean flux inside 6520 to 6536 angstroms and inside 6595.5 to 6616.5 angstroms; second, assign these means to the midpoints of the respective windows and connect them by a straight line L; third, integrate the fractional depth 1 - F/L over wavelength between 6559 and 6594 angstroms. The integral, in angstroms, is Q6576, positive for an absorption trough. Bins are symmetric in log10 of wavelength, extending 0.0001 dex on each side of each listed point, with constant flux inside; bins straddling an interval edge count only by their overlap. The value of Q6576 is 3.2 angstroms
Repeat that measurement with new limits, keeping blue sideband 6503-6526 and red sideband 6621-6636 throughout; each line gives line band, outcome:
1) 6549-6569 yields 0.9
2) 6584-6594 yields 0.2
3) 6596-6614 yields -0.8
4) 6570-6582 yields 0.8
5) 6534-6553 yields 0.4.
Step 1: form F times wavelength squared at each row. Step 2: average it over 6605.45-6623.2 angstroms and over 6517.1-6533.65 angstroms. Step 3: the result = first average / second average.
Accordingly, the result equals 1.0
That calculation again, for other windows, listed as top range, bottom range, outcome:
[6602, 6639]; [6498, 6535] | 1.02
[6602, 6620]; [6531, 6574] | 1.09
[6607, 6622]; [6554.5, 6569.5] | 1.11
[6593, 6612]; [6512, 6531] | 1.04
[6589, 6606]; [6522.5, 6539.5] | 1.01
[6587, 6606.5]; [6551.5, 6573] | 1.10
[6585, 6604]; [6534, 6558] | 1.04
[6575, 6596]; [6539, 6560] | 1.01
